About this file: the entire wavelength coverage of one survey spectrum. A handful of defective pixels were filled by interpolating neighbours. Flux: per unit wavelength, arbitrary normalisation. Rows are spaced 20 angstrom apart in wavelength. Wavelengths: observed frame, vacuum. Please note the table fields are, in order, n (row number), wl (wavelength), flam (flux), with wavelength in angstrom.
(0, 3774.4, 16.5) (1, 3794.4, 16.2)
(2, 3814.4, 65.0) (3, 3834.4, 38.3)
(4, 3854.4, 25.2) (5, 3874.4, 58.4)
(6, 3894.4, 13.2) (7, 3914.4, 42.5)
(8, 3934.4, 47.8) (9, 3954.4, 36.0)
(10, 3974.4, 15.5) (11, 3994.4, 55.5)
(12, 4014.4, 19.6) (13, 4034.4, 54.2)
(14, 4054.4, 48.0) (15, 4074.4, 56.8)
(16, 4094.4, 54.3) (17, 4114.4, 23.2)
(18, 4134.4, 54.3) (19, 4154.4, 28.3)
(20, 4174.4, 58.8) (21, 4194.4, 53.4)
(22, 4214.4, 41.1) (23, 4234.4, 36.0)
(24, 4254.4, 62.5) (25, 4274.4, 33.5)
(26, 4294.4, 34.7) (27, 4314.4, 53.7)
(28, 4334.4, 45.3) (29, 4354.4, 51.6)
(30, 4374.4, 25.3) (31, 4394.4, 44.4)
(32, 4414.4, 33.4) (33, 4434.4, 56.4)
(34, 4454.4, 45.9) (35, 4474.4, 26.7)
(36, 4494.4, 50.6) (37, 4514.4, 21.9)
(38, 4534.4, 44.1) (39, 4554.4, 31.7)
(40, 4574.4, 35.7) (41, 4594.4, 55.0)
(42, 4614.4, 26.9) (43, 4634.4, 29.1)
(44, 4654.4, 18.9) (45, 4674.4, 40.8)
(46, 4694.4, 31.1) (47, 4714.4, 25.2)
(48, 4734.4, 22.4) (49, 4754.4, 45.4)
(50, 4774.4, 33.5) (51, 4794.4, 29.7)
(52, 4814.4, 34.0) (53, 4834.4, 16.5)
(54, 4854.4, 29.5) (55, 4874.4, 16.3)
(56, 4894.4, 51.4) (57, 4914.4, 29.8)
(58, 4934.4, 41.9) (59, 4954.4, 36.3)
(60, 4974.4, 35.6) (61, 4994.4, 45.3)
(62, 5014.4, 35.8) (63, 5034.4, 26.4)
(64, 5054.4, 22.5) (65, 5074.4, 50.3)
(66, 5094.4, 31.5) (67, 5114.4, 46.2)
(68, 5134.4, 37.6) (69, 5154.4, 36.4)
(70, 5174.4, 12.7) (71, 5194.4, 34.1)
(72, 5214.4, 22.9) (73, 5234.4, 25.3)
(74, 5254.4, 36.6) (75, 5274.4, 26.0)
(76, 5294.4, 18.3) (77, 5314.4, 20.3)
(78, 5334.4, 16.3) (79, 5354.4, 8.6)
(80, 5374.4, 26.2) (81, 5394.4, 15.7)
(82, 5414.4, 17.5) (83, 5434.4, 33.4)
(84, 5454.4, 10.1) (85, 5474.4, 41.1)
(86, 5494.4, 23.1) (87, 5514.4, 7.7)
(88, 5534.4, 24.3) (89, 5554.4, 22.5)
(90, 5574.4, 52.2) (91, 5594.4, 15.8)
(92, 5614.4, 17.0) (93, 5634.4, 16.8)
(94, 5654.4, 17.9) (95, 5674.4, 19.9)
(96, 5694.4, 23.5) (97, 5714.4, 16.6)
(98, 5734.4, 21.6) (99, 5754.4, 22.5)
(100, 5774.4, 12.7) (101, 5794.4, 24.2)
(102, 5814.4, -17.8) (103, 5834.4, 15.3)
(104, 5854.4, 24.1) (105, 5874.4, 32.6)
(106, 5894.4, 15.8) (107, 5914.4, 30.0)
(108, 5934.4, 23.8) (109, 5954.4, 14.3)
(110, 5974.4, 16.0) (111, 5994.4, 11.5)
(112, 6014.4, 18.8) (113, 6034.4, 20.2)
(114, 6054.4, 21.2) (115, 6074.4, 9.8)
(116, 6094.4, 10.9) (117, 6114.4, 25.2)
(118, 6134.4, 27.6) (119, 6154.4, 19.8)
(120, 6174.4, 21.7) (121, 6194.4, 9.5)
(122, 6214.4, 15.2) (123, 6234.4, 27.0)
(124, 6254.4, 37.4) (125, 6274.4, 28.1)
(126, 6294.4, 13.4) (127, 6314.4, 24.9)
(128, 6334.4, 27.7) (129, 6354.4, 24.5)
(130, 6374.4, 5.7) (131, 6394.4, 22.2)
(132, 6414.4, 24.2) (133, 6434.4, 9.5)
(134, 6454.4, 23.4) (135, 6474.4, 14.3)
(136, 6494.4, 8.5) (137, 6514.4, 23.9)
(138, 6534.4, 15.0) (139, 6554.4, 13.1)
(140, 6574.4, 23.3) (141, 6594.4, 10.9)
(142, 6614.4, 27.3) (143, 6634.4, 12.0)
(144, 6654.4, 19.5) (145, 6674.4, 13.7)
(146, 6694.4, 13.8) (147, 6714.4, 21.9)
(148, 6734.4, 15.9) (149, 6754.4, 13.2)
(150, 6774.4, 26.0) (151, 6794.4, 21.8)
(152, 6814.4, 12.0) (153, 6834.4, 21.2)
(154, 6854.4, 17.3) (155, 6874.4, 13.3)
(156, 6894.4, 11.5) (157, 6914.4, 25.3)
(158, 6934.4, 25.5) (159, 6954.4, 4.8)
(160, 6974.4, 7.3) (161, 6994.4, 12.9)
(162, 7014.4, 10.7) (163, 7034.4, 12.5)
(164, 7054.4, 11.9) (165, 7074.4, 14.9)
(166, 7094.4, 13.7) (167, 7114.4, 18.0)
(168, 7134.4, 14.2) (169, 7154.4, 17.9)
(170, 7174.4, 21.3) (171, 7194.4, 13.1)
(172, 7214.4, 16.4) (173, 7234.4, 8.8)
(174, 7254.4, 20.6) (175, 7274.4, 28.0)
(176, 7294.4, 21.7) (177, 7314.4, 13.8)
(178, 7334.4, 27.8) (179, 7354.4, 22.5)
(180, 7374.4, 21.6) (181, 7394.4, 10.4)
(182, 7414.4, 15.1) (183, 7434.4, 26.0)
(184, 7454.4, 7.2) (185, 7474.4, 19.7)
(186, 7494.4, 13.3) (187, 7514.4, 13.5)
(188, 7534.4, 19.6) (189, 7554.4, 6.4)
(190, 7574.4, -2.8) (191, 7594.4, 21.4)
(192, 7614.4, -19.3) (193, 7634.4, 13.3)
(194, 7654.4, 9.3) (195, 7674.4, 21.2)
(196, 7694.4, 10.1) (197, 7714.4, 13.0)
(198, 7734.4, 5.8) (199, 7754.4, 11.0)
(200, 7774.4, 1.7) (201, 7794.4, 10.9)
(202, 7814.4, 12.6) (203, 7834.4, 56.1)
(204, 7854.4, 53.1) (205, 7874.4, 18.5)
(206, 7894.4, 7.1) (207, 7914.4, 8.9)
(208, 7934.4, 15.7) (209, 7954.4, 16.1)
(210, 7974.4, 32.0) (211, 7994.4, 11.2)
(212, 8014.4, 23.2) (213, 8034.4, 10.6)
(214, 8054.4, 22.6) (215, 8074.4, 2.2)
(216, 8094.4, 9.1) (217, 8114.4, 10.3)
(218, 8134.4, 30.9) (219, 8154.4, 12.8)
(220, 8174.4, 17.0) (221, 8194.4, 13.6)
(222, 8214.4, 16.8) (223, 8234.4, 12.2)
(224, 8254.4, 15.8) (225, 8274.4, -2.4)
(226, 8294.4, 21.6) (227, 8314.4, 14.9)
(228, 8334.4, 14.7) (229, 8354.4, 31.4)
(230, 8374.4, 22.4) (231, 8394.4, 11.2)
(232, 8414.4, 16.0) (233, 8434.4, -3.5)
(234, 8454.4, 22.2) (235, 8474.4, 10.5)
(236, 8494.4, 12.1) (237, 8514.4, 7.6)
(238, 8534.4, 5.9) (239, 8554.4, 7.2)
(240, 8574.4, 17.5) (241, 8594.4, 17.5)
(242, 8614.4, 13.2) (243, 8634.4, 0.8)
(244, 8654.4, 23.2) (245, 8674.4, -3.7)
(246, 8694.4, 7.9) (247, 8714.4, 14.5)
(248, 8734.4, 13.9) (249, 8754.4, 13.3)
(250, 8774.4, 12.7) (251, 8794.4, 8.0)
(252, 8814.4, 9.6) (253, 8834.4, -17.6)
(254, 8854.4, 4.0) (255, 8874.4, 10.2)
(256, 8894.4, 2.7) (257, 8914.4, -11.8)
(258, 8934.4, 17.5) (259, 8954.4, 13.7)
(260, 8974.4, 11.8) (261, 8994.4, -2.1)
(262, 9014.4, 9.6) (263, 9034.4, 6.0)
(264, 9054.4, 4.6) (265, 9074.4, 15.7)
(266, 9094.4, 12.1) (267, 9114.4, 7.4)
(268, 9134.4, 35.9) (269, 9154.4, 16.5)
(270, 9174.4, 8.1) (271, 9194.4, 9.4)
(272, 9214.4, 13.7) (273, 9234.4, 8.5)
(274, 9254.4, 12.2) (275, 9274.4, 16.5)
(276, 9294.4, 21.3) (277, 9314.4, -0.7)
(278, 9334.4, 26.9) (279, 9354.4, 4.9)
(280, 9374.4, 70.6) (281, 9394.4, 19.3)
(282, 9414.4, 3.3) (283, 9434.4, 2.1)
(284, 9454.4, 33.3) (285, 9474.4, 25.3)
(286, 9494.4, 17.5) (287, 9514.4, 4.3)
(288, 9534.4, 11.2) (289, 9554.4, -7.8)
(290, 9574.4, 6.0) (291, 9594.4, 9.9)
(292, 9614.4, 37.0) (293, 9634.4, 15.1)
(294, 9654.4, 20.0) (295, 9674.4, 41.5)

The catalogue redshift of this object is 1.103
